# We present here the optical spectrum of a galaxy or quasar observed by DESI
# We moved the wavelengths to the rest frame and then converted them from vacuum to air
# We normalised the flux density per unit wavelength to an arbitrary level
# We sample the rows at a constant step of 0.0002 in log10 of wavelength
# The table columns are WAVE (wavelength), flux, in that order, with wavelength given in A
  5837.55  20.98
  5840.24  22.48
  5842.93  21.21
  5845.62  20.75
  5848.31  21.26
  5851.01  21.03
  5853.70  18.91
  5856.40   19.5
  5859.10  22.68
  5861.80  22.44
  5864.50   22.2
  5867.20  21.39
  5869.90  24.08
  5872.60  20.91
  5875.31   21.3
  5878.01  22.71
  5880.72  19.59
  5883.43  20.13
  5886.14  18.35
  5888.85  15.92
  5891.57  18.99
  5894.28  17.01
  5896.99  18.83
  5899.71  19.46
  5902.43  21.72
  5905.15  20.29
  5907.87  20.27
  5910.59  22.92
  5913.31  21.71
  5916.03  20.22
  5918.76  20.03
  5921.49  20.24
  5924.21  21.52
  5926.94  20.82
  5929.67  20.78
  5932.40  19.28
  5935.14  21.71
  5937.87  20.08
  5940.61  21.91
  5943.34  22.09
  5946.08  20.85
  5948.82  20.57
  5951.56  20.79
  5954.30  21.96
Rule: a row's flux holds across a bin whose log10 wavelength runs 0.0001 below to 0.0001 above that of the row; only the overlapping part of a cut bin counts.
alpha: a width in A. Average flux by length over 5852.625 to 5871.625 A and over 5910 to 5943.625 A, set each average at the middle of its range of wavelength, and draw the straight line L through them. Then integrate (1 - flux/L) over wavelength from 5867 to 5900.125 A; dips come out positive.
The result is 2.4 A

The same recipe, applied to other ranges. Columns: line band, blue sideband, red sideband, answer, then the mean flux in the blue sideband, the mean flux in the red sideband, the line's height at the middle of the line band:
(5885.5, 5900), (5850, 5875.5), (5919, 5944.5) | 2.2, 21.5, 20.9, 21.2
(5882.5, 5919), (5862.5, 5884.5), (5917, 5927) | 2.3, 21.6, 20.6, 21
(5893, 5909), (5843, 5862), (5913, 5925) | 0.8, 20.9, 20.6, 20.7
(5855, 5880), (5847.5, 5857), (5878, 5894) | -2.9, 20.2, 18.8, 19.6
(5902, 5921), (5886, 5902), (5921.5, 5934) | -1.5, 18.3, 20.6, 19.5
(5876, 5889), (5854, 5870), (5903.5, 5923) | 1.0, 21.7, 20.8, 21.3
